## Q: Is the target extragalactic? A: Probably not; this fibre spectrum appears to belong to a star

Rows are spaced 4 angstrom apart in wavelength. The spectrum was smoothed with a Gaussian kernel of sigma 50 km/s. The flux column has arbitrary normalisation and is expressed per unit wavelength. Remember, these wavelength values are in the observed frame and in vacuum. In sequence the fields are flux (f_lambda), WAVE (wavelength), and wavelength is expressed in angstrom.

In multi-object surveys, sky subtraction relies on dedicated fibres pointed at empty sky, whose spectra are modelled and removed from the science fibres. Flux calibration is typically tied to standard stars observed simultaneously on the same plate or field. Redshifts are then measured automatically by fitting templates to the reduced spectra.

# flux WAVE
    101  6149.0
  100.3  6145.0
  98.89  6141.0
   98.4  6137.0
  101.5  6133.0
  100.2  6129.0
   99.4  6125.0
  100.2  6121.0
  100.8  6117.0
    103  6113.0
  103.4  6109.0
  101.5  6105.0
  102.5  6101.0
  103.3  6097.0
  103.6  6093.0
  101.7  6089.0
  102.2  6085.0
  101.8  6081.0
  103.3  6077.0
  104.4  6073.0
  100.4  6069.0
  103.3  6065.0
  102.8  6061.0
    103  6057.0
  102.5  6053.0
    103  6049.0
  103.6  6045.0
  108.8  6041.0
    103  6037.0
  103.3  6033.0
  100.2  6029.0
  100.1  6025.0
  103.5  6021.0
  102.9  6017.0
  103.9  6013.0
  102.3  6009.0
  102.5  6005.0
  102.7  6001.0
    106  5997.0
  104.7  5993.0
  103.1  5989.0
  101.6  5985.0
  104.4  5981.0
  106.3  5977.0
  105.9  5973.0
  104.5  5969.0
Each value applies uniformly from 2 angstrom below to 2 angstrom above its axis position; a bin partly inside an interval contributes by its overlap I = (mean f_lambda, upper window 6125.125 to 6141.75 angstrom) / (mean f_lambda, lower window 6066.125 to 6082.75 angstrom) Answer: 1.0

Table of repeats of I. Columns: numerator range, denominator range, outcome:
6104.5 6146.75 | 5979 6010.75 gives 0.97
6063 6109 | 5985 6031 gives 1.00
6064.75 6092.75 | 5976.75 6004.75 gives 0.99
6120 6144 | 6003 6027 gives 0.97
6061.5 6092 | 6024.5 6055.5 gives 0.99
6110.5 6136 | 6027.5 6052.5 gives 0.97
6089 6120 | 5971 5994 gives 0.98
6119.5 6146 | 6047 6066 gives 0.97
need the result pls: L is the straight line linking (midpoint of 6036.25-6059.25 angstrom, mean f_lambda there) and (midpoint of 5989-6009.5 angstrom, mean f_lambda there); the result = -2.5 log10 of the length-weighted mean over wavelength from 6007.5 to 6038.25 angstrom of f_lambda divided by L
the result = 0.02 mag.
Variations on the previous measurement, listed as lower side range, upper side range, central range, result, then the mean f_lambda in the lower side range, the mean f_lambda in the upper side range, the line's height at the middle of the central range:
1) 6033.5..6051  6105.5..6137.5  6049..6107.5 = 0.00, 104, 101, 103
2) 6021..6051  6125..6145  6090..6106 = -0.02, 103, 99.8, 101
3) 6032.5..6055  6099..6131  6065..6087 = 0.00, 104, 101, 103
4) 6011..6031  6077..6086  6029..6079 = -0.01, 102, 102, 102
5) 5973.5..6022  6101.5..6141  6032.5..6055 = -0.01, 104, 101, 103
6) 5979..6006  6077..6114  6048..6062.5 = 0.00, 104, 103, 103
